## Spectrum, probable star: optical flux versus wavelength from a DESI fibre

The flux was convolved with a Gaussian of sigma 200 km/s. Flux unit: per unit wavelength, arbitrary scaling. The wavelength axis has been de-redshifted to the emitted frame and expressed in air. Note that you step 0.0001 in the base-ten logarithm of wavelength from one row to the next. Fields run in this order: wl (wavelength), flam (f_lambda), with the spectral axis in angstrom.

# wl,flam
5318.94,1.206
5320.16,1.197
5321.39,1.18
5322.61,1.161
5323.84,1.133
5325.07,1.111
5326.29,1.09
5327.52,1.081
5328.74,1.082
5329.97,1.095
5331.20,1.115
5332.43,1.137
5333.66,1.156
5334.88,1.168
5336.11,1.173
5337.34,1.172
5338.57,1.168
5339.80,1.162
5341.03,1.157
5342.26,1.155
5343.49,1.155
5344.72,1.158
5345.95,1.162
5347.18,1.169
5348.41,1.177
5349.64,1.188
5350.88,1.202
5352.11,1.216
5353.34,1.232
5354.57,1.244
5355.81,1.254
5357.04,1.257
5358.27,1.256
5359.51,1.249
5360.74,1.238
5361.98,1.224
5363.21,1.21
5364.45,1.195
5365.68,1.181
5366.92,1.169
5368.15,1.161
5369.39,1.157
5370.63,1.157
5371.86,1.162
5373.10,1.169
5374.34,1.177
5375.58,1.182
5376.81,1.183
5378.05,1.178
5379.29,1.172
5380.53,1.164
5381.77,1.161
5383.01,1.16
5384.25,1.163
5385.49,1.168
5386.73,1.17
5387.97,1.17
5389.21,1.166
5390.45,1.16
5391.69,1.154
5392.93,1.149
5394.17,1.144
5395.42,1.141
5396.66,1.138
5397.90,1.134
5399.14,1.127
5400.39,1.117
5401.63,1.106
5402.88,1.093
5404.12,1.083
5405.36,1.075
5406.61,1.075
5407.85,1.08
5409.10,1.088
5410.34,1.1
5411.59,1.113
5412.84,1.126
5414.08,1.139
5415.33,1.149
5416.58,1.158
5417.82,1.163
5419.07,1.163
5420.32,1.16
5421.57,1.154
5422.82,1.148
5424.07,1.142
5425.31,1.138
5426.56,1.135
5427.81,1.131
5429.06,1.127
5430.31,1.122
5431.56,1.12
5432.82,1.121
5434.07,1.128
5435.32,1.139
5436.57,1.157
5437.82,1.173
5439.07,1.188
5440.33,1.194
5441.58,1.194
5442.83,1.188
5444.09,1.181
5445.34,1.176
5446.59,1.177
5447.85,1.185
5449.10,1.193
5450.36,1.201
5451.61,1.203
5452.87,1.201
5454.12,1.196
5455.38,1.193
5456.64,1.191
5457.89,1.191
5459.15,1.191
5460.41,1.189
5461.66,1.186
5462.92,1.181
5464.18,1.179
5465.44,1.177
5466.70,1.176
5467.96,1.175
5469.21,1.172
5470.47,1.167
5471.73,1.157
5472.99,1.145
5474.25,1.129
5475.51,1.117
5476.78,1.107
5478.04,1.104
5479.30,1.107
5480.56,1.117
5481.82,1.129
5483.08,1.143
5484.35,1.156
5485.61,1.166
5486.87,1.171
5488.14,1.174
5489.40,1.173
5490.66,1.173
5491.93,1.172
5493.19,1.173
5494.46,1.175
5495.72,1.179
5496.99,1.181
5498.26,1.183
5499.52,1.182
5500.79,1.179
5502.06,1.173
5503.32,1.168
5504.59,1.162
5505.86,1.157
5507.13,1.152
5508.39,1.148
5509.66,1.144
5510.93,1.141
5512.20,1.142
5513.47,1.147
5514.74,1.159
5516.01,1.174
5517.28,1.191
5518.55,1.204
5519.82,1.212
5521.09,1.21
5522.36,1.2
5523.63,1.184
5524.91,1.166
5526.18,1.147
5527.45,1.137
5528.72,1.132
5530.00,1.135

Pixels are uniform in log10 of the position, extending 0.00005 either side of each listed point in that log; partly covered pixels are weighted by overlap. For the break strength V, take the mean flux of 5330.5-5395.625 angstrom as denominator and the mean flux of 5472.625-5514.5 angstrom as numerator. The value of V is 0.98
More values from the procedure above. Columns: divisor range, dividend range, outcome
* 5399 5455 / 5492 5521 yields 1.02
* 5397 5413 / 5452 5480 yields 1.06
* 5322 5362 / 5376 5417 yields 0.97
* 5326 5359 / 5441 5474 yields 1.01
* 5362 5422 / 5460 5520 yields 1.01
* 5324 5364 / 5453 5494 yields 0.99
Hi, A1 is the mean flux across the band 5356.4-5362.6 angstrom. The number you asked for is 1.25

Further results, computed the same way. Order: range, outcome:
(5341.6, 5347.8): 1.16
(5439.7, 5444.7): 1.19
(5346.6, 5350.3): 1.18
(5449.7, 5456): 1.2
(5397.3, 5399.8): 1.13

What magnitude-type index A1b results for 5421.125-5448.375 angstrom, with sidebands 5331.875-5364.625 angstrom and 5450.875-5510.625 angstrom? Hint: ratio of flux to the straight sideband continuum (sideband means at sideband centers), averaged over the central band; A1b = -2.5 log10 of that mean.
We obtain 0.019 mag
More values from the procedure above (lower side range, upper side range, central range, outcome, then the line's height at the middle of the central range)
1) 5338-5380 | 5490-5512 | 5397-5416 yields 0.07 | 1.18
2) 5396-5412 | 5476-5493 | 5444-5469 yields -0.05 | 1.13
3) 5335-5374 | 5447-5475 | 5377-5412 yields 0.05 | 1.19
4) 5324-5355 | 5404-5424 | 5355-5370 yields -0.06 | 1.15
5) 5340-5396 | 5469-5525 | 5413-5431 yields 0.03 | 1.17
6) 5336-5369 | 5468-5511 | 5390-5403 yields 0.05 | 1.18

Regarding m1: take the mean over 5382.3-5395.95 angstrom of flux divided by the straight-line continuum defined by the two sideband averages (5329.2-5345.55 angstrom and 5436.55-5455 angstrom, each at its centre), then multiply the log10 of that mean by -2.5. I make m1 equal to 0.009 mag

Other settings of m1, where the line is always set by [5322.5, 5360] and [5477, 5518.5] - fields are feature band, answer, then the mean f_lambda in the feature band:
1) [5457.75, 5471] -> -0.02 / 1.18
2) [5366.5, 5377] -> 0.00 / 1.17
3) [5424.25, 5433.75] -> 0.03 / 1.13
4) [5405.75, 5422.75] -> 0.03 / 1.13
